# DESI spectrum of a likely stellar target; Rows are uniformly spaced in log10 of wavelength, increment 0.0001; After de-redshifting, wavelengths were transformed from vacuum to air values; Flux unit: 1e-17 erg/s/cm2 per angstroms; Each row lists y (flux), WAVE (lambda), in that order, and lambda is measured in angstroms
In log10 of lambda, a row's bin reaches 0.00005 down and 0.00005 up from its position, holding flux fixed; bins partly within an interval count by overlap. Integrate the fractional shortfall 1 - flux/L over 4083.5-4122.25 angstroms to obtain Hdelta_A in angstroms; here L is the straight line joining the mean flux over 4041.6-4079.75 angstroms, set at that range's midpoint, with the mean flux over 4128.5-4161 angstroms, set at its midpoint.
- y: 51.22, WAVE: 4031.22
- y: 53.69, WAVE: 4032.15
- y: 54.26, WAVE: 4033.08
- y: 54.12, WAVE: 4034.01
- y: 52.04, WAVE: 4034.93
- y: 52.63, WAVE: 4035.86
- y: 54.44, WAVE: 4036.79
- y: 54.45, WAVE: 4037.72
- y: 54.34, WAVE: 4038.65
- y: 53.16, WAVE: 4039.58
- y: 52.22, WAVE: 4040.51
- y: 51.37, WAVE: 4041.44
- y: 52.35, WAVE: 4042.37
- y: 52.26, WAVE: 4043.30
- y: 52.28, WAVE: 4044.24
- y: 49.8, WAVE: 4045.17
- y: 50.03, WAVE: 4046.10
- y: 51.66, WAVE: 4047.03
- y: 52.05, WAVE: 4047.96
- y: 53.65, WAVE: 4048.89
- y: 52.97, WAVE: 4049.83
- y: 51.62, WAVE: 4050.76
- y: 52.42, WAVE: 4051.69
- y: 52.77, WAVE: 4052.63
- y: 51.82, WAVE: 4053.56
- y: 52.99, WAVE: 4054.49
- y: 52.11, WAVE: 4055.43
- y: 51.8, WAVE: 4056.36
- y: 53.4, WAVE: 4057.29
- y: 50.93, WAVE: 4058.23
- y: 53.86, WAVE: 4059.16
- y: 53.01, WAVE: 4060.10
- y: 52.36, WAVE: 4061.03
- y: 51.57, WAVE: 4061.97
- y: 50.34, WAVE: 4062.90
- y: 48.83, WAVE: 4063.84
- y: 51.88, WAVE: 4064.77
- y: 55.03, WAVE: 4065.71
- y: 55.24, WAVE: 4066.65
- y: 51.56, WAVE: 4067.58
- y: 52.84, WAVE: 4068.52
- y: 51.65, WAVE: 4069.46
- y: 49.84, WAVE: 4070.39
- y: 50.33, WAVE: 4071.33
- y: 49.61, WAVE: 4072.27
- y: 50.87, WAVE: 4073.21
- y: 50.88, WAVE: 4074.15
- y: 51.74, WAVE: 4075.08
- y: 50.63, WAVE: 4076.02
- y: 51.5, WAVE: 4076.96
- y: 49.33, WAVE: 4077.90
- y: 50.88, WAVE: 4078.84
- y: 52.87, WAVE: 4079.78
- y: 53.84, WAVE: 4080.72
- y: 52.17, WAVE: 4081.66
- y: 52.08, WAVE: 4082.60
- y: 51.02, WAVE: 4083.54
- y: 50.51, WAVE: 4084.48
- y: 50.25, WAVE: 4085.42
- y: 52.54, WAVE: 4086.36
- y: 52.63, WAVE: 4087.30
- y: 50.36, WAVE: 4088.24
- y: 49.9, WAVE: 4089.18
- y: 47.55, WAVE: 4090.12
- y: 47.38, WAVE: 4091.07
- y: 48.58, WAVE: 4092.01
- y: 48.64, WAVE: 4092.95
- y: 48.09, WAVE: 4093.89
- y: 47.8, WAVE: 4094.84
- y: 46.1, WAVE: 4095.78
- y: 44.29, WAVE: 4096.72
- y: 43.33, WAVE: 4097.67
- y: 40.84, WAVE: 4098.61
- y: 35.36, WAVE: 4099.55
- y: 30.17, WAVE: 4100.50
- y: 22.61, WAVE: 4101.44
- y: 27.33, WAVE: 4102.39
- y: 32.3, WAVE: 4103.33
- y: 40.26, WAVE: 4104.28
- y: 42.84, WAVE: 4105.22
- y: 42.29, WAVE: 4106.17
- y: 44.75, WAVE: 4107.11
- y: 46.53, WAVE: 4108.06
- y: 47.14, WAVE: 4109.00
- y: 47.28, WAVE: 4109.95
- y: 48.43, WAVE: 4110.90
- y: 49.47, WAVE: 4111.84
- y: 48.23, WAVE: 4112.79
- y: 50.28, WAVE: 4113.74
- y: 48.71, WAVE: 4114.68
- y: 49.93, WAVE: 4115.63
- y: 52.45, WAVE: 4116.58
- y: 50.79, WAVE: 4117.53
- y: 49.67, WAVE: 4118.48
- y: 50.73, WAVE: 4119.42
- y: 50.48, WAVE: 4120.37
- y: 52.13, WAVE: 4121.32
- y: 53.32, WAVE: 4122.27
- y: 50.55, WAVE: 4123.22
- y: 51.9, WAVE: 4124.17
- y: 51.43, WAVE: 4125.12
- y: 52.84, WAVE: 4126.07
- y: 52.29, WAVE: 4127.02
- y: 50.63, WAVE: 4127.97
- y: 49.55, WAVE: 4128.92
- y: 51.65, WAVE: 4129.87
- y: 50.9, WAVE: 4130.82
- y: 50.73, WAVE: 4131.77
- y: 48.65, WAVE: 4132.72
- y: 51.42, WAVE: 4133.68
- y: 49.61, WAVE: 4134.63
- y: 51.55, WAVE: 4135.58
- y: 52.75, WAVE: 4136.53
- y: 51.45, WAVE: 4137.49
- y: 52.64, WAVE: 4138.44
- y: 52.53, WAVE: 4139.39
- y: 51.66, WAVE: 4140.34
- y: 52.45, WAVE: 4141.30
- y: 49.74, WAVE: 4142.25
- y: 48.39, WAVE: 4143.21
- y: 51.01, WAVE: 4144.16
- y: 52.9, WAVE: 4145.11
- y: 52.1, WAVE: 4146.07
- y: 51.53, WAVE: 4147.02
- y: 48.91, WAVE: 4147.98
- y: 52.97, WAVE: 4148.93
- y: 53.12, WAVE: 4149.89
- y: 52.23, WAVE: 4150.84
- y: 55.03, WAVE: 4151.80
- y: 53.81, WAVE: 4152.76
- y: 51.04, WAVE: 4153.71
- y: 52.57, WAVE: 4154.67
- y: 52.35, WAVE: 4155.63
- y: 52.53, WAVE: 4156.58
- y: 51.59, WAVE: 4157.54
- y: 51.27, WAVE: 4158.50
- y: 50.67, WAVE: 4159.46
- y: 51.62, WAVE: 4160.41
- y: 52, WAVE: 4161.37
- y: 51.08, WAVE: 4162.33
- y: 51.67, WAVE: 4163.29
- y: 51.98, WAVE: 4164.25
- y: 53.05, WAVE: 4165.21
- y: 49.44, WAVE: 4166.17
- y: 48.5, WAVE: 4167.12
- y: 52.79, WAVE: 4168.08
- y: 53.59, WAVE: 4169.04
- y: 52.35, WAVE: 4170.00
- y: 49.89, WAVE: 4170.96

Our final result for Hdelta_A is 4.34 angstroms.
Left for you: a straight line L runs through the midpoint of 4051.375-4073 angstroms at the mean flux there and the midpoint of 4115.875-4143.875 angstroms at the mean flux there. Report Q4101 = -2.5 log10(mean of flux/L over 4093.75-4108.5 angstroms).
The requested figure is 0.29 mag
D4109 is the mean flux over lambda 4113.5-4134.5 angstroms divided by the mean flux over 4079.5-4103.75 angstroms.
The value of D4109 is 1.1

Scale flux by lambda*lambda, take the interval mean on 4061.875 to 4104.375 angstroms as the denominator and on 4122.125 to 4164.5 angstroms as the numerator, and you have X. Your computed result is 1.1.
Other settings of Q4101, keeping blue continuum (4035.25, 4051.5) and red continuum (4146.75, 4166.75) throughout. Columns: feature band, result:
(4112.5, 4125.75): 0.03 mag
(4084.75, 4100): 0.11 mag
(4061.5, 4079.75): 0.02 mag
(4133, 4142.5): 0.01 mag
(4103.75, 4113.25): 0.14 mag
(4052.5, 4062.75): 0.00 mag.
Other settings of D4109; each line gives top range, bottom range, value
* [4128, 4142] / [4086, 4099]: 1.07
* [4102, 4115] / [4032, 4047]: 0.84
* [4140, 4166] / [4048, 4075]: 1.00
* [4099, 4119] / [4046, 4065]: 0.83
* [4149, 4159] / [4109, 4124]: 1.05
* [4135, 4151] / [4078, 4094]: 1.02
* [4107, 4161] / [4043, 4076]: 0.98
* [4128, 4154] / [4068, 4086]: 1.01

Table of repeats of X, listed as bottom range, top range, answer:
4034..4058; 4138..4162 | 1.04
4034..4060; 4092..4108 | 0.79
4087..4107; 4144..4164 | 1.27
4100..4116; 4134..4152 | 1.24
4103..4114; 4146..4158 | 1.19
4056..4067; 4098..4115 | 0.81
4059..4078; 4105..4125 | 0.97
